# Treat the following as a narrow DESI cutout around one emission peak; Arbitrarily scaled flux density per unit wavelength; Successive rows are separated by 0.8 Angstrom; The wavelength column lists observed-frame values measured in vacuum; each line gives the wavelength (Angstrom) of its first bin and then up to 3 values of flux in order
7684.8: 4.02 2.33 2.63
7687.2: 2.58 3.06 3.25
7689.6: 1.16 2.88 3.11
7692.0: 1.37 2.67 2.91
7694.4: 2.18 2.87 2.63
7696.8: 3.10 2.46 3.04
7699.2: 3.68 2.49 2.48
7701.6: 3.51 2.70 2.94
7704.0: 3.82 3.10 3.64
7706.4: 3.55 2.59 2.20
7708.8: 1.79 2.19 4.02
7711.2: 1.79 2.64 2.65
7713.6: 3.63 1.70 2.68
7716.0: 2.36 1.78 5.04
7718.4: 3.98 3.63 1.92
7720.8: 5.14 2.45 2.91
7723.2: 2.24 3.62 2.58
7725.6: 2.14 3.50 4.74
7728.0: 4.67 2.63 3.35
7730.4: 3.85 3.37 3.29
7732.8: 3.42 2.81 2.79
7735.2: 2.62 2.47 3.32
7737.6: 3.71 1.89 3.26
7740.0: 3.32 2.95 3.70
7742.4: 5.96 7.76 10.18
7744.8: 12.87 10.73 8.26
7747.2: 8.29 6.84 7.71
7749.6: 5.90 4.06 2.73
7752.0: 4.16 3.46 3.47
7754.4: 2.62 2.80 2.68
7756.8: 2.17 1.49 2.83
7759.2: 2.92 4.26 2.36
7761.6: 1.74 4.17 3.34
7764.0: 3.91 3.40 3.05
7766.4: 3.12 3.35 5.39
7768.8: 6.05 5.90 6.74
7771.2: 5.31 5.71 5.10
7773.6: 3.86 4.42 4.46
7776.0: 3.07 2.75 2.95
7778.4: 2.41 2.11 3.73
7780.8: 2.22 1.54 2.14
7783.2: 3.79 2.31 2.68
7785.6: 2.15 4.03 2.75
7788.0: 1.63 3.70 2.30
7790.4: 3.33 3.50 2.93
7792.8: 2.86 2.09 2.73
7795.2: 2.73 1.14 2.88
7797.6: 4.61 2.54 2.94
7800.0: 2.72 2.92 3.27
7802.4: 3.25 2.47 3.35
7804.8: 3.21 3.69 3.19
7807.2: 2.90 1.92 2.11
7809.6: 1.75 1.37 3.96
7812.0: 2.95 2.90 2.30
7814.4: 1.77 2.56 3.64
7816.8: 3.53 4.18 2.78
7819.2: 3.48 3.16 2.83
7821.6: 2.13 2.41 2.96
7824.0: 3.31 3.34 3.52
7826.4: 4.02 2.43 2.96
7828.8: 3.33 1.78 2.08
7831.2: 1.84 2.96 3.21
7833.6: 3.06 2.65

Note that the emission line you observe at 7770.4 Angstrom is [N II] 6583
